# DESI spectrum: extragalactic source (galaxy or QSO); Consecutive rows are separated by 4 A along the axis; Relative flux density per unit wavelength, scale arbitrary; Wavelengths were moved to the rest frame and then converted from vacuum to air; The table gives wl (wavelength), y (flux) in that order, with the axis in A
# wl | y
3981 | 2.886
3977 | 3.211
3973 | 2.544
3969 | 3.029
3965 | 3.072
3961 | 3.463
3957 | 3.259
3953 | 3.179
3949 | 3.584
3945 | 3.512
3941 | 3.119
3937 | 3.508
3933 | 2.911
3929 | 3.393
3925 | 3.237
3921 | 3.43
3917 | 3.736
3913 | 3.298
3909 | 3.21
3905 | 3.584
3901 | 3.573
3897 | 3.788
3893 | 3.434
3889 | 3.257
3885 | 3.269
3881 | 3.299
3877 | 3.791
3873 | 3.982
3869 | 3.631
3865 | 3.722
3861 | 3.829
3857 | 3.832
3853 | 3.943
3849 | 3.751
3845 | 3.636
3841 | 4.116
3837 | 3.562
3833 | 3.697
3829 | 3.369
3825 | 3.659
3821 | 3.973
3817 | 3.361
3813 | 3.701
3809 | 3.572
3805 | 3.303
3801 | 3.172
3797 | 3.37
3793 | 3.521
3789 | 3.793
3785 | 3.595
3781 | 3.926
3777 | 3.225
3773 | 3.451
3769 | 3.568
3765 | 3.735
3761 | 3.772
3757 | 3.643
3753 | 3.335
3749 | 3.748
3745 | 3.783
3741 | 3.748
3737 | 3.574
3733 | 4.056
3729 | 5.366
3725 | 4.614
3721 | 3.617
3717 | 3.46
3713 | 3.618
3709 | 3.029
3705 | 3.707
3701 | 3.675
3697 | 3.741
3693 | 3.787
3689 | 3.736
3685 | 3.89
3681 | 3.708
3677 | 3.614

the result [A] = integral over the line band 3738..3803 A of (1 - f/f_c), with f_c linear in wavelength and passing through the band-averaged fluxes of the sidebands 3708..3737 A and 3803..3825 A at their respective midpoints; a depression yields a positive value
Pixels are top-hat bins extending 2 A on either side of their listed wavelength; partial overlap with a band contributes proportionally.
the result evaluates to 3.2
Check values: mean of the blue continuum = 3.97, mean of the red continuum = 3.59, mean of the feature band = 3.59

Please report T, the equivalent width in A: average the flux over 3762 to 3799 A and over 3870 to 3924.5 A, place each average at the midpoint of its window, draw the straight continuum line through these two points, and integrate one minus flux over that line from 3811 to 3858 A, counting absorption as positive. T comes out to -2.2 A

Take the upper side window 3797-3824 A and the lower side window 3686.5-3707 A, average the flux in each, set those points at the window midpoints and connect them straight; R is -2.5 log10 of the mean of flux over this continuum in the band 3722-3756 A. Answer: -0.10 mag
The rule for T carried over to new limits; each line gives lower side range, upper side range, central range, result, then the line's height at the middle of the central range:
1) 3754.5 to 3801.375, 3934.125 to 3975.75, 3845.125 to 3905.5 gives -4.8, 3.38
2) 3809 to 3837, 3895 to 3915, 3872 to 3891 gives 0.2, 3.53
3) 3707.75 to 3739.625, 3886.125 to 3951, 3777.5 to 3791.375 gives 0.2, 3.77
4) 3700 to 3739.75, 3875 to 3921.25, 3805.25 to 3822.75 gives 0.2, 3.66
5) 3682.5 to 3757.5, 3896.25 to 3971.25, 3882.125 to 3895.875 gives 0.4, 3.45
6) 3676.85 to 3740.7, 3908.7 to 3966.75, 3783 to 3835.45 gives 0.9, 3.61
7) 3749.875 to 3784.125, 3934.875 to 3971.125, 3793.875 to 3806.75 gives 0.9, 3.54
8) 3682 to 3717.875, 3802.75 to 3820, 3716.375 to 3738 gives -3.5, 3.6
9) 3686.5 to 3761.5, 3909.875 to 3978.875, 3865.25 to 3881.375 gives -1.3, 3.43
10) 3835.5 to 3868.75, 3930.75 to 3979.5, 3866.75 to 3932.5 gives 0.7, 3.52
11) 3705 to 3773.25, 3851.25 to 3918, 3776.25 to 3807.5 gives 1.8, 3.71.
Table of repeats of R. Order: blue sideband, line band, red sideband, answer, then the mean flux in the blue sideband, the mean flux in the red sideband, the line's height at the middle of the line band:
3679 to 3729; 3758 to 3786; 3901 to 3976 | 0.01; 3.78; 3.29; 3.64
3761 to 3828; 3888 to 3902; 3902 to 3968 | -0.04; 3.56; 3.34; 3.4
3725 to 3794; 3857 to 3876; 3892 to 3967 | -0.08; 3.78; 3.38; 3.53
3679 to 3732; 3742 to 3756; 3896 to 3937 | 0.04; 3.85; 3.41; 3.76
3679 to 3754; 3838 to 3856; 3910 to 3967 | -0.09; 3.81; 3.33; 3.53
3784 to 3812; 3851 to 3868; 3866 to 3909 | -0.09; 3.48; 3.55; 3.53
